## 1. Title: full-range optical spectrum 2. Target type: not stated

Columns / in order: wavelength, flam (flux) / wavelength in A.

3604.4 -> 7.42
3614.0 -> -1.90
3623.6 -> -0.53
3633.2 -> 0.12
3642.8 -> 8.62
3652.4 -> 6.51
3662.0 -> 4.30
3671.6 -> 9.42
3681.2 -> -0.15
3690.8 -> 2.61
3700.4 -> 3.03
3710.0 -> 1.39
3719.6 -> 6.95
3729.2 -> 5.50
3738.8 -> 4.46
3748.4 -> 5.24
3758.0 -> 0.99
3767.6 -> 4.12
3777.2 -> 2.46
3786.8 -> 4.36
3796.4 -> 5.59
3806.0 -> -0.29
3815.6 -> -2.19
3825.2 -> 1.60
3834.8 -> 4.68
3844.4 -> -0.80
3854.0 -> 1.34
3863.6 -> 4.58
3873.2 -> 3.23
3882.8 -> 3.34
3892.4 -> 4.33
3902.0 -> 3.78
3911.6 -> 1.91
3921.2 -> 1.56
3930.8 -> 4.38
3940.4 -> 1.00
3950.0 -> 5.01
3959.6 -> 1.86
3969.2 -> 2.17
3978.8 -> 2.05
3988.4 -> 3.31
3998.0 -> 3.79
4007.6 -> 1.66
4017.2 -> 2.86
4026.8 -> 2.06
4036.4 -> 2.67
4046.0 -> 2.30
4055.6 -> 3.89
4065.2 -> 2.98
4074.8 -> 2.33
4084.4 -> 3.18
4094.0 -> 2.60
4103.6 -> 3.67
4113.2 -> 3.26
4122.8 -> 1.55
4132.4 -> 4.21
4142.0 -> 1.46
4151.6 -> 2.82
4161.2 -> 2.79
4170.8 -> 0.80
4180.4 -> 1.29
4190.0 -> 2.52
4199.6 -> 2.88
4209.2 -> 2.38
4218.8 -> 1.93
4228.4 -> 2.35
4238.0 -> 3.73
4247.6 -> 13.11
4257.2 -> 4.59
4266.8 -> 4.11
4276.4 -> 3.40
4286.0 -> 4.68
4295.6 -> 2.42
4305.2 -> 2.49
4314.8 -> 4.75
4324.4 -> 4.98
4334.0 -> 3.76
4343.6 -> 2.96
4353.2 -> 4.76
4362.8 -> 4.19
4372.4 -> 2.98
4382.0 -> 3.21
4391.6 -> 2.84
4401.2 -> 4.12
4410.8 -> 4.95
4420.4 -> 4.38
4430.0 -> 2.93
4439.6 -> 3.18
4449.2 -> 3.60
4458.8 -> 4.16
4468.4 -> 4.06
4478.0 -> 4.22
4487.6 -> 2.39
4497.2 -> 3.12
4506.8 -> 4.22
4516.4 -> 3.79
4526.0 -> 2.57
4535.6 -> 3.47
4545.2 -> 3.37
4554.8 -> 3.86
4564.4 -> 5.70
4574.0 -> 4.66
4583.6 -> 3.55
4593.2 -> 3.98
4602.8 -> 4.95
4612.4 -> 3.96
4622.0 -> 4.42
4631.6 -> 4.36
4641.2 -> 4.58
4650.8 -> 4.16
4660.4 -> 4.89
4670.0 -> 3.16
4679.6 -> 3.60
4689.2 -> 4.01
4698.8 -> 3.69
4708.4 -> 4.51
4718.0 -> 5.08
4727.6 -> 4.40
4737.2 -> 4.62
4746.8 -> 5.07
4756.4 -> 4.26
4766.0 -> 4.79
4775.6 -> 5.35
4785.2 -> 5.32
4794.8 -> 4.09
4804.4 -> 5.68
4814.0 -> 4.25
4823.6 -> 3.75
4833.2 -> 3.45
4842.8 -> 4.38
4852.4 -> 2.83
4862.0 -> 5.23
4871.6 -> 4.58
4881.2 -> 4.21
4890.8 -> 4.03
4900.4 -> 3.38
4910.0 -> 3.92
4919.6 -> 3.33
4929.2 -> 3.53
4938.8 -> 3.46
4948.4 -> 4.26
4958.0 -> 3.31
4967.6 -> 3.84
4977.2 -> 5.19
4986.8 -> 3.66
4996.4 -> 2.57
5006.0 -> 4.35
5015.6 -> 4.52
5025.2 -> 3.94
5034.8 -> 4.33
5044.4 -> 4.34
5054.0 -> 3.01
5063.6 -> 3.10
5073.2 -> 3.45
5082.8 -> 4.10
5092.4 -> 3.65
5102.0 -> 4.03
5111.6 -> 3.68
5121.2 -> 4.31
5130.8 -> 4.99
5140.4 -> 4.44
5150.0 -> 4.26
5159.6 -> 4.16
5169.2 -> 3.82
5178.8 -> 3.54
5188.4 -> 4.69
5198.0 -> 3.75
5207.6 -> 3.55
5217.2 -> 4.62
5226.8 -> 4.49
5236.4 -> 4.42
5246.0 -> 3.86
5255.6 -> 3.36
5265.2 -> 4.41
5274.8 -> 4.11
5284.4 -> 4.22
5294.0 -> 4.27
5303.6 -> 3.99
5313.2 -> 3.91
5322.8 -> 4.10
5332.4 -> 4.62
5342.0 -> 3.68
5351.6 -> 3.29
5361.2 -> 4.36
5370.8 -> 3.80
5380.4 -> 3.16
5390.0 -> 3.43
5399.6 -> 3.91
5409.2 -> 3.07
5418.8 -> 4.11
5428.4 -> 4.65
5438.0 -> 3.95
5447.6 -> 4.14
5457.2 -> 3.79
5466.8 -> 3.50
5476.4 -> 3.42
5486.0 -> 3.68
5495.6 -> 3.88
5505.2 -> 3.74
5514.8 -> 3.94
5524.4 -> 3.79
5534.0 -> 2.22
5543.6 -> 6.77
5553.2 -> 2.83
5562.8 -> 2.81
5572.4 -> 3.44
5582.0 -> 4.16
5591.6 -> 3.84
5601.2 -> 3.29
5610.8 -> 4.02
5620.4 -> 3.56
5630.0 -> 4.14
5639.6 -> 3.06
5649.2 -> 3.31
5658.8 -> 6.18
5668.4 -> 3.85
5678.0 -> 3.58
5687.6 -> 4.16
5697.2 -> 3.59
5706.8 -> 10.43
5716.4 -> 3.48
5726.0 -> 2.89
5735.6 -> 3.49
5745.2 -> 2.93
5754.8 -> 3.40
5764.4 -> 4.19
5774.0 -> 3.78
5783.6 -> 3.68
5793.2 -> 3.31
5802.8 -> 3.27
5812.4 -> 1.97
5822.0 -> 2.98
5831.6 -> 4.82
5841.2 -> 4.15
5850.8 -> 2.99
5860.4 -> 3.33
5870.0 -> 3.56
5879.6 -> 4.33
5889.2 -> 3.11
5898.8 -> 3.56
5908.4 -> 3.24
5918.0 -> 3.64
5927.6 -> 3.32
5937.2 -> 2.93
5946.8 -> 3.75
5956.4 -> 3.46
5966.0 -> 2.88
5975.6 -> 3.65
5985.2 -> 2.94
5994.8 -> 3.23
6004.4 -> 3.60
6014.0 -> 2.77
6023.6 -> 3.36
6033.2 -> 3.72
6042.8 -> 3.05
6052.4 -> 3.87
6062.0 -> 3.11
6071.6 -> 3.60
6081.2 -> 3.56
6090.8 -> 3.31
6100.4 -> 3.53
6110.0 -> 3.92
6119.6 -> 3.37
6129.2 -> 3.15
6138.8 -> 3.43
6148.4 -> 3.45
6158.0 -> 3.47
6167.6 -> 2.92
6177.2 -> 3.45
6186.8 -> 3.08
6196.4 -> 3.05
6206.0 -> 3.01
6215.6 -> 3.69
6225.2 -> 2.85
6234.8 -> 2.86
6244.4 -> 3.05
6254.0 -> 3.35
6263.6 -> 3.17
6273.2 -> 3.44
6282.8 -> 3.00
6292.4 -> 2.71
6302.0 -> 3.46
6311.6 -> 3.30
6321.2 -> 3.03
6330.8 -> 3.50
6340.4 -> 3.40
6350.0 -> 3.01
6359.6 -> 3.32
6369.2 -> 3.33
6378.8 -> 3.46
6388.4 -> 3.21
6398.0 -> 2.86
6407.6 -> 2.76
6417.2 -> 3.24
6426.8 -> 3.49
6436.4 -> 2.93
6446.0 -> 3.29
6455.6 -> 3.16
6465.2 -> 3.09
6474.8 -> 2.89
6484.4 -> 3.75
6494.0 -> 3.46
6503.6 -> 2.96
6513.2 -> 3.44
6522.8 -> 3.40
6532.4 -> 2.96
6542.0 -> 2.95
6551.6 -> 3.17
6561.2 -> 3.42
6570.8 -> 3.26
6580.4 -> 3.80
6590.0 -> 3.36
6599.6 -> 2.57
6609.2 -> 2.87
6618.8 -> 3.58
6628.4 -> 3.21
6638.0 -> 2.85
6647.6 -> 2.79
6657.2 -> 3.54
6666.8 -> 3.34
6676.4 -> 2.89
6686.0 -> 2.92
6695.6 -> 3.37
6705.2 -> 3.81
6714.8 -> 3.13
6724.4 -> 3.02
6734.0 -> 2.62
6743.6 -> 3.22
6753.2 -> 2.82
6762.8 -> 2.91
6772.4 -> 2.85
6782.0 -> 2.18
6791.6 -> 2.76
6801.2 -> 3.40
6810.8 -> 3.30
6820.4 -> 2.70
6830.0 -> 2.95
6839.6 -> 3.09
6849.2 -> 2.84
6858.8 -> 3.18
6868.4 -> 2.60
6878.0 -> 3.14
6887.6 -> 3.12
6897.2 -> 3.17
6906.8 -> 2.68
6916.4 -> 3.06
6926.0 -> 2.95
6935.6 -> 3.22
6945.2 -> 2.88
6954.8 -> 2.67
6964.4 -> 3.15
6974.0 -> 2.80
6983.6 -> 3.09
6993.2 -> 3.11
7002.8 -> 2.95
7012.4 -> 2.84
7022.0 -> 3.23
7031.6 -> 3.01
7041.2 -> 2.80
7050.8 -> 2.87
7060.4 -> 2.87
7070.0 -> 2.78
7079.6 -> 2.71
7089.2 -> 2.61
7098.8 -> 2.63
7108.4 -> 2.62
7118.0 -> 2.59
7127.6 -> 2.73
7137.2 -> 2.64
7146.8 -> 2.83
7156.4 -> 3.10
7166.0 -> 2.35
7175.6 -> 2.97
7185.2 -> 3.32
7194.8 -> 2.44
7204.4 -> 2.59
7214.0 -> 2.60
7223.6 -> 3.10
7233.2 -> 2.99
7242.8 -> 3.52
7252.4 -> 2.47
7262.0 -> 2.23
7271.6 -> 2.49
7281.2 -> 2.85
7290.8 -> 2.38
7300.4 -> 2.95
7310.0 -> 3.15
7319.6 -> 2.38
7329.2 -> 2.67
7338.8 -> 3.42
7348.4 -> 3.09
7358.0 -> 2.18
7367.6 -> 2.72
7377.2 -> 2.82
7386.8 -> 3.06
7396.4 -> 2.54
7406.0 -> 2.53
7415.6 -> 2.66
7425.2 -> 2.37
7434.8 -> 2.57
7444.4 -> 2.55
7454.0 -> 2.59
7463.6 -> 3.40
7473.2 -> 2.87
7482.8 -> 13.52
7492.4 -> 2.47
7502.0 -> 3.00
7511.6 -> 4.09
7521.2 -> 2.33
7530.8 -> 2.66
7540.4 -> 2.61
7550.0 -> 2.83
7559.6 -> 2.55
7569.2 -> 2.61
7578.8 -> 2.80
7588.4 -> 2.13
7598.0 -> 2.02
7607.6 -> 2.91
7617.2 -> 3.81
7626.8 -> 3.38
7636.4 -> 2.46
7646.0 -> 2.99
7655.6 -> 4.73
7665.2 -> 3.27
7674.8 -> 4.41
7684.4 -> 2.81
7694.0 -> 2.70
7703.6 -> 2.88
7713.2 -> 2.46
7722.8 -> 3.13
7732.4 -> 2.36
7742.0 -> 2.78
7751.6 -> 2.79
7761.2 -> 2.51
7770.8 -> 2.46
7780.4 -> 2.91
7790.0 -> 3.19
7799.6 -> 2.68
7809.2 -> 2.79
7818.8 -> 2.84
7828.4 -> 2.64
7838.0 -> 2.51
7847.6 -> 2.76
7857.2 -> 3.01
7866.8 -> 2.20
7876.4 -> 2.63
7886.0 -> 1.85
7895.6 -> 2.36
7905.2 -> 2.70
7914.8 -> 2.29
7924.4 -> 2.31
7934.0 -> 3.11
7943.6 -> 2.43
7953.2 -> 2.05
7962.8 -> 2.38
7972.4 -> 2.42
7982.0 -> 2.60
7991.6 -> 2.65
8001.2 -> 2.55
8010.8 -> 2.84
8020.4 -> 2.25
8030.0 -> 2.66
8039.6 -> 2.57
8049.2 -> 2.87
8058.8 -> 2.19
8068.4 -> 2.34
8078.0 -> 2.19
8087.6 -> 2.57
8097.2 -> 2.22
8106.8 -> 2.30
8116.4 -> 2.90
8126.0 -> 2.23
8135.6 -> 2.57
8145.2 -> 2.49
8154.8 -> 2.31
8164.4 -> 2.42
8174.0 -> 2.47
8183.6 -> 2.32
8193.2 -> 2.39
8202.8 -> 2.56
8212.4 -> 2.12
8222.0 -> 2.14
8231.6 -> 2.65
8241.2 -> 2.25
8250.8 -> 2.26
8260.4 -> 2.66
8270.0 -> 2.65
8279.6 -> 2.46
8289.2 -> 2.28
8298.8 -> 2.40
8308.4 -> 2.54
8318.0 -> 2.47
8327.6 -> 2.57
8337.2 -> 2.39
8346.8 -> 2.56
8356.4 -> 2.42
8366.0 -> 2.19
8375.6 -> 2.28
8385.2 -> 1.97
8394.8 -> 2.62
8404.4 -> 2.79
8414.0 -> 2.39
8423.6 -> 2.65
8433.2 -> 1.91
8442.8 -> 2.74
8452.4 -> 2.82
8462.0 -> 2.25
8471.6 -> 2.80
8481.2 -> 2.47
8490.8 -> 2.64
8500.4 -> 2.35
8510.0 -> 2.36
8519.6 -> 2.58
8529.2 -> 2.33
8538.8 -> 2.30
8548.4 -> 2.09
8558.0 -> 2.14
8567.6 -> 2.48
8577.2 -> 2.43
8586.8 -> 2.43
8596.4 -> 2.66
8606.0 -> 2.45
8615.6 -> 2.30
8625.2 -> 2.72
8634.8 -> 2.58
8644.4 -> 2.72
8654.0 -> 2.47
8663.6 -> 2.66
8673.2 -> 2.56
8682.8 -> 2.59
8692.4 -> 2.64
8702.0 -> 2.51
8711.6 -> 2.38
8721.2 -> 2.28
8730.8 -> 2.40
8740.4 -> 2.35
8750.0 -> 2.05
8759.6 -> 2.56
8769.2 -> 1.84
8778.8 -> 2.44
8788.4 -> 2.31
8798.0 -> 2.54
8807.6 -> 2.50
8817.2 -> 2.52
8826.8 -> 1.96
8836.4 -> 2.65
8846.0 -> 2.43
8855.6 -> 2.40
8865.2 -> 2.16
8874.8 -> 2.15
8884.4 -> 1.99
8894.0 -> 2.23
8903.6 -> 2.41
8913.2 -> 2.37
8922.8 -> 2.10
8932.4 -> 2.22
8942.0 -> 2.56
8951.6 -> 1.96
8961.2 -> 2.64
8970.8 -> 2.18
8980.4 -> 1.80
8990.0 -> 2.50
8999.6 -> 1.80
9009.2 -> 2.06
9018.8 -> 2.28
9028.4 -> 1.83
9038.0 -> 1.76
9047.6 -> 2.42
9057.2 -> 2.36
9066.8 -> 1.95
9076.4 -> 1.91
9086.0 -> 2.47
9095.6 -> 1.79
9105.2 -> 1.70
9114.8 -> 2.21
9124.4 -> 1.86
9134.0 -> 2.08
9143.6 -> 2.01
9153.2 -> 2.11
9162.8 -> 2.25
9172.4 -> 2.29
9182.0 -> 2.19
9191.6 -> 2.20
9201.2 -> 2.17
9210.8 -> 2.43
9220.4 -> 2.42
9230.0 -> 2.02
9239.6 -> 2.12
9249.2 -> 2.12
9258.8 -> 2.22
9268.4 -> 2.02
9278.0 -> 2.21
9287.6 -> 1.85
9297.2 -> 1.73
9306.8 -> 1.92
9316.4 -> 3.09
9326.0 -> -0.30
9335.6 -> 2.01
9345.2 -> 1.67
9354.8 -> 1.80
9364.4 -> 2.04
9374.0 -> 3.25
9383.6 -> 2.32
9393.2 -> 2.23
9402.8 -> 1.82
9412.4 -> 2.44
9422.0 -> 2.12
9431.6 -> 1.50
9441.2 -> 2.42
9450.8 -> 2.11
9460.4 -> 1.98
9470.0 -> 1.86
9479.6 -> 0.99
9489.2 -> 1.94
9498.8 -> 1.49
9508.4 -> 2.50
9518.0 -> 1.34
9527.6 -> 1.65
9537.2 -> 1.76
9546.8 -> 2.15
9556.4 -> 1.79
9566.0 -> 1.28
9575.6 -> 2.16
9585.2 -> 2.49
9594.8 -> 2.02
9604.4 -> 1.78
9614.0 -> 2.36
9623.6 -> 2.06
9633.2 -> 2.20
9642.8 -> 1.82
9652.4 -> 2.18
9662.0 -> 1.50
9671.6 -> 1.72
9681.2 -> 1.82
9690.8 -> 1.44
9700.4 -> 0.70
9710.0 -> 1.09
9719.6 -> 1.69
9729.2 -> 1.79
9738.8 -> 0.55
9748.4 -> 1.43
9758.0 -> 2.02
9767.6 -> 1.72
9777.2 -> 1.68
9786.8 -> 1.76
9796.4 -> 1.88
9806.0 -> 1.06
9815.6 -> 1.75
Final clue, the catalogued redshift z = 0.140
